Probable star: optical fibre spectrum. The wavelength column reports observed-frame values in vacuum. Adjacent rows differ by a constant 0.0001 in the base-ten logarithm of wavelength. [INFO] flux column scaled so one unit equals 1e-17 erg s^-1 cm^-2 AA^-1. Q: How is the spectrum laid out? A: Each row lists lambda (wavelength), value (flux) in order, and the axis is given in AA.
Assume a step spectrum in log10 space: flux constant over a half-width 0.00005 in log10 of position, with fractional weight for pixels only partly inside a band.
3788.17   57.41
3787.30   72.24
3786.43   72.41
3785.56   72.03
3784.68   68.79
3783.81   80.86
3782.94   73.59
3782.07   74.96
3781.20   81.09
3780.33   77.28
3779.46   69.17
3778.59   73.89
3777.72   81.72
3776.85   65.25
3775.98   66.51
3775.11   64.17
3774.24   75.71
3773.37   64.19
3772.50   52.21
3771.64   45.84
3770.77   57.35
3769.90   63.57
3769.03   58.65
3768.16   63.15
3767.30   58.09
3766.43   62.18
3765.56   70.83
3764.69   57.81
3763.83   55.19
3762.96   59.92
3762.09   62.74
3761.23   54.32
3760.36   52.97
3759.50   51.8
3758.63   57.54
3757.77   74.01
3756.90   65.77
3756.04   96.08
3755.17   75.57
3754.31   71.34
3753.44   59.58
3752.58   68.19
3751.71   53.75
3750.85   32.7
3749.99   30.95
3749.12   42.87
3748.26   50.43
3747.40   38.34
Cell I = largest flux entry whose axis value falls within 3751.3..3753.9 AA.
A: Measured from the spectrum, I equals 68.19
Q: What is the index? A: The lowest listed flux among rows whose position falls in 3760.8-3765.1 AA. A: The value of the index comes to 54.32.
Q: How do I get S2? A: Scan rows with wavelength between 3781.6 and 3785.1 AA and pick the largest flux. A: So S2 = 80.86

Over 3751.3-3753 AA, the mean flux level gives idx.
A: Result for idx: 60.8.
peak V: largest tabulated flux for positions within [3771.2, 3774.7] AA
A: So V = 75.71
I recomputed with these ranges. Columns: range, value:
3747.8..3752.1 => 53.75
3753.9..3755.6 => 75.57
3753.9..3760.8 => 96.08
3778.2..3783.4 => 81.09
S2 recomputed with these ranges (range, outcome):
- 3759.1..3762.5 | 62.74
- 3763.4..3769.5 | 70.83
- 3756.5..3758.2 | 74.01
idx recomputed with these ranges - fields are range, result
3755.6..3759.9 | 69.1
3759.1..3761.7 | 53.4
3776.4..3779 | 73.6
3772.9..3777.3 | 67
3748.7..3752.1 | 39.9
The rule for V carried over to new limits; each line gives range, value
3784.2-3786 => 72.03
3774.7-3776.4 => 66.51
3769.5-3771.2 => 63.57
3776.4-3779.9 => 81.72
